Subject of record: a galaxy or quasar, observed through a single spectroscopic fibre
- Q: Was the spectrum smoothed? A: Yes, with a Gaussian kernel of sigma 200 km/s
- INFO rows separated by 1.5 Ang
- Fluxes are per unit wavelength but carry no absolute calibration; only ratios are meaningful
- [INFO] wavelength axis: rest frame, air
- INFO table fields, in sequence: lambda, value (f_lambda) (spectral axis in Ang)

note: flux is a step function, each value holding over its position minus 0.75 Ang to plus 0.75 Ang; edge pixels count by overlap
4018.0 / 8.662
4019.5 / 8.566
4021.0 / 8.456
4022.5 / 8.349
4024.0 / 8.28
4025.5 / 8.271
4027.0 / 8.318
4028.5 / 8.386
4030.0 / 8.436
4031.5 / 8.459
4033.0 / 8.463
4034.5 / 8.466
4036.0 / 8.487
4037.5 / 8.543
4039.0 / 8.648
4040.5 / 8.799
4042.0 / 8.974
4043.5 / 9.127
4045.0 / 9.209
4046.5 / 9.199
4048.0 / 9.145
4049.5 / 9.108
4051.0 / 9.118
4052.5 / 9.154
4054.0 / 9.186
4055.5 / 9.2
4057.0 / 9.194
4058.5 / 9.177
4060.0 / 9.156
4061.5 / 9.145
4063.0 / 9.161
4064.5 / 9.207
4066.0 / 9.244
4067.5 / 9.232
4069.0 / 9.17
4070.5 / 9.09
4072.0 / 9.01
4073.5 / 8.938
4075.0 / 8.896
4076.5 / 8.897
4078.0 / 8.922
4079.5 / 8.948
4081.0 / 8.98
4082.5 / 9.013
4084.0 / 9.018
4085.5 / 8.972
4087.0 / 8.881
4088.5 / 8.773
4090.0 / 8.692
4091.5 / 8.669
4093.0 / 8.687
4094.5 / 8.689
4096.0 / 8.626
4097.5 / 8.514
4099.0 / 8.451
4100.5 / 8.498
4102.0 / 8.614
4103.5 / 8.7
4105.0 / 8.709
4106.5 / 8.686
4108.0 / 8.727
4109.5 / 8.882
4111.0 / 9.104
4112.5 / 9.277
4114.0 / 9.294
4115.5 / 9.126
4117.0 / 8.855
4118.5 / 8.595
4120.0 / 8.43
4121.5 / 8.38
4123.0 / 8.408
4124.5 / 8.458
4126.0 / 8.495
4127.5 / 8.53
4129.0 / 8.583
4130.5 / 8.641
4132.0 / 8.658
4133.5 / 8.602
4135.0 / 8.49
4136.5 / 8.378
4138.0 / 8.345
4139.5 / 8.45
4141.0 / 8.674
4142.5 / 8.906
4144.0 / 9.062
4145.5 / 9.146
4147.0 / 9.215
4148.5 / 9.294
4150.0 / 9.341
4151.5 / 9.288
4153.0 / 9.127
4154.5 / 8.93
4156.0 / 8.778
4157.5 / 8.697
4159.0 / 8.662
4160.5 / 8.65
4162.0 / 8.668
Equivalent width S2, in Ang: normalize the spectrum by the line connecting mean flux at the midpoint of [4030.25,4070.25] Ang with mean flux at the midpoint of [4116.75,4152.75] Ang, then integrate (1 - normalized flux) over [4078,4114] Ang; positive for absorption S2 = 0.2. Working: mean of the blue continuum 8.99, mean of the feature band 8.8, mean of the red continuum 8.72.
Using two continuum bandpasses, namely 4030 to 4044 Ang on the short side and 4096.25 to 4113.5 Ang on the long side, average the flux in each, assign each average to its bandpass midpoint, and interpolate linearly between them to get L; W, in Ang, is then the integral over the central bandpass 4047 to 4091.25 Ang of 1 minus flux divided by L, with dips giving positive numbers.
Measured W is -1.84 Ang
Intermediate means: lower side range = 8.64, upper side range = 8.75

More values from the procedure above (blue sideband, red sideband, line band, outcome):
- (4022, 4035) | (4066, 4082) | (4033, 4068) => -1.3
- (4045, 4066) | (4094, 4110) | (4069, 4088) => -0.1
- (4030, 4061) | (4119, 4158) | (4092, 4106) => 0.3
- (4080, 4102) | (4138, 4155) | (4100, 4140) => 1.0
